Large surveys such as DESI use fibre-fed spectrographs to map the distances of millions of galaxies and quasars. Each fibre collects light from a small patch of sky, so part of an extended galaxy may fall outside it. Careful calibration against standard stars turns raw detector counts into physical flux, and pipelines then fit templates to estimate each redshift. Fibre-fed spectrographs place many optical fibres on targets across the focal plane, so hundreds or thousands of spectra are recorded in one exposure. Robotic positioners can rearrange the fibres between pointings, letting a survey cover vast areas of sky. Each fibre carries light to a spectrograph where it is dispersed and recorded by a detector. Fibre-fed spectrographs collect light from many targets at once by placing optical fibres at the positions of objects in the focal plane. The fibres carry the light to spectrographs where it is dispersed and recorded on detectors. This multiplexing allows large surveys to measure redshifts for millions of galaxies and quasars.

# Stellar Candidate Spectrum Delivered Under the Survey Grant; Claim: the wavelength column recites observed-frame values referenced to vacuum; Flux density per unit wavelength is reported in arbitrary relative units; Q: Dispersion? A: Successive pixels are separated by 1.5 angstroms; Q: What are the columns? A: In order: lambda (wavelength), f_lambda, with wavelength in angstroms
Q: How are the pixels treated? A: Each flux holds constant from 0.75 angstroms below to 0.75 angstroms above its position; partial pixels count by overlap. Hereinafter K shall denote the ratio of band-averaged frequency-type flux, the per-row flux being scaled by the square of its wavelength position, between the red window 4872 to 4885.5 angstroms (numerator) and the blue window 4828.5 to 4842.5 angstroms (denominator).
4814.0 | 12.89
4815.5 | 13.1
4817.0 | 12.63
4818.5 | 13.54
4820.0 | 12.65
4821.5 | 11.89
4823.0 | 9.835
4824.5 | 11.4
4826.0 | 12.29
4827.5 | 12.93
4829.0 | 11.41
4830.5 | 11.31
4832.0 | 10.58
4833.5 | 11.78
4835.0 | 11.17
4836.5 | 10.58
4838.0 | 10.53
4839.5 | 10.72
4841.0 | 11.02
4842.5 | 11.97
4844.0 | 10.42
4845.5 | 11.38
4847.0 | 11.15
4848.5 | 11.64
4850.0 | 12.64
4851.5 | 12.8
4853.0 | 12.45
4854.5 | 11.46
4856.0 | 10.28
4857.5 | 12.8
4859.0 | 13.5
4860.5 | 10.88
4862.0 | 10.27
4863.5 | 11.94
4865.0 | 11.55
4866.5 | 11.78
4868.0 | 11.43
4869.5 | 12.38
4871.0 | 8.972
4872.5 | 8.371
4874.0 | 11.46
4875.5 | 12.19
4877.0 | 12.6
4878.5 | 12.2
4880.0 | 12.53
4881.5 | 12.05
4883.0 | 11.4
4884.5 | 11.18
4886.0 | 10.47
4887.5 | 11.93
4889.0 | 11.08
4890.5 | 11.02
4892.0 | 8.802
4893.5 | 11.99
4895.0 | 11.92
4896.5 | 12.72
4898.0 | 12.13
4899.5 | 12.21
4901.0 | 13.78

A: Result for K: 1.07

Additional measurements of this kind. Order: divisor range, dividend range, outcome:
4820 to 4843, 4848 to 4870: 1.06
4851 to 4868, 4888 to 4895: 0.94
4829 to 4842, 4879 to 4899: 1.07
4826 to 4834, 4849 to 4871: 1.02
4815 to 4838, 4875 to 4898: 1.01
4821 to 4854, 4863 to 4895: 1.01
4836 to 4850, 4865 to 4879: 1.02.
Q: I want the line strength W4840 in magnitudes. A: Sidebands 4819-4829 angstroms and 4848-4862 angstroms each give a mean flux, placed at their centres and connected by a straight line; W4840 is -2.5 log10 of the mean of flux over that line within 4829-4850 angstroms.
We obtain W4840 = 0.07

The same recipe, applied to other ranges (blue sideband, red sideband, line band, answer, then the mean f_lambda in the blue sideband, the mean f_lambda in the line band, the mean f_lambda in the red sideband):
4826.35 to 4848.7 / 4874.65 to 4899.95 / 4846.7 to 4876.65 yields -0.01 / 11.2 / 11.5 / 11.7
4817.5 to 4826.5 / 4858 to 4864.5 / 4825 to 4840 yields 0.05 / 11.9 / 11.3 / 11.7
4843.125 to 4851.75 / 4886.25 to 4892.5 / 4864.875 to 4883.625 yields -0.04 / 11.6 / 11.5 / 10.8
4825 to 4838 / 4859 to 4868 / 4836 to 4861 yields -0.01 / 11.4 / 11.6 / 11.5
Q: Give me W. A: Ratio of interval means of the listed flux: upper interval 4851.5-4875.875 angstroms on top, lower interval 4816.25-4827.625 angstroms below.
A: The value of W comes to 0.94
